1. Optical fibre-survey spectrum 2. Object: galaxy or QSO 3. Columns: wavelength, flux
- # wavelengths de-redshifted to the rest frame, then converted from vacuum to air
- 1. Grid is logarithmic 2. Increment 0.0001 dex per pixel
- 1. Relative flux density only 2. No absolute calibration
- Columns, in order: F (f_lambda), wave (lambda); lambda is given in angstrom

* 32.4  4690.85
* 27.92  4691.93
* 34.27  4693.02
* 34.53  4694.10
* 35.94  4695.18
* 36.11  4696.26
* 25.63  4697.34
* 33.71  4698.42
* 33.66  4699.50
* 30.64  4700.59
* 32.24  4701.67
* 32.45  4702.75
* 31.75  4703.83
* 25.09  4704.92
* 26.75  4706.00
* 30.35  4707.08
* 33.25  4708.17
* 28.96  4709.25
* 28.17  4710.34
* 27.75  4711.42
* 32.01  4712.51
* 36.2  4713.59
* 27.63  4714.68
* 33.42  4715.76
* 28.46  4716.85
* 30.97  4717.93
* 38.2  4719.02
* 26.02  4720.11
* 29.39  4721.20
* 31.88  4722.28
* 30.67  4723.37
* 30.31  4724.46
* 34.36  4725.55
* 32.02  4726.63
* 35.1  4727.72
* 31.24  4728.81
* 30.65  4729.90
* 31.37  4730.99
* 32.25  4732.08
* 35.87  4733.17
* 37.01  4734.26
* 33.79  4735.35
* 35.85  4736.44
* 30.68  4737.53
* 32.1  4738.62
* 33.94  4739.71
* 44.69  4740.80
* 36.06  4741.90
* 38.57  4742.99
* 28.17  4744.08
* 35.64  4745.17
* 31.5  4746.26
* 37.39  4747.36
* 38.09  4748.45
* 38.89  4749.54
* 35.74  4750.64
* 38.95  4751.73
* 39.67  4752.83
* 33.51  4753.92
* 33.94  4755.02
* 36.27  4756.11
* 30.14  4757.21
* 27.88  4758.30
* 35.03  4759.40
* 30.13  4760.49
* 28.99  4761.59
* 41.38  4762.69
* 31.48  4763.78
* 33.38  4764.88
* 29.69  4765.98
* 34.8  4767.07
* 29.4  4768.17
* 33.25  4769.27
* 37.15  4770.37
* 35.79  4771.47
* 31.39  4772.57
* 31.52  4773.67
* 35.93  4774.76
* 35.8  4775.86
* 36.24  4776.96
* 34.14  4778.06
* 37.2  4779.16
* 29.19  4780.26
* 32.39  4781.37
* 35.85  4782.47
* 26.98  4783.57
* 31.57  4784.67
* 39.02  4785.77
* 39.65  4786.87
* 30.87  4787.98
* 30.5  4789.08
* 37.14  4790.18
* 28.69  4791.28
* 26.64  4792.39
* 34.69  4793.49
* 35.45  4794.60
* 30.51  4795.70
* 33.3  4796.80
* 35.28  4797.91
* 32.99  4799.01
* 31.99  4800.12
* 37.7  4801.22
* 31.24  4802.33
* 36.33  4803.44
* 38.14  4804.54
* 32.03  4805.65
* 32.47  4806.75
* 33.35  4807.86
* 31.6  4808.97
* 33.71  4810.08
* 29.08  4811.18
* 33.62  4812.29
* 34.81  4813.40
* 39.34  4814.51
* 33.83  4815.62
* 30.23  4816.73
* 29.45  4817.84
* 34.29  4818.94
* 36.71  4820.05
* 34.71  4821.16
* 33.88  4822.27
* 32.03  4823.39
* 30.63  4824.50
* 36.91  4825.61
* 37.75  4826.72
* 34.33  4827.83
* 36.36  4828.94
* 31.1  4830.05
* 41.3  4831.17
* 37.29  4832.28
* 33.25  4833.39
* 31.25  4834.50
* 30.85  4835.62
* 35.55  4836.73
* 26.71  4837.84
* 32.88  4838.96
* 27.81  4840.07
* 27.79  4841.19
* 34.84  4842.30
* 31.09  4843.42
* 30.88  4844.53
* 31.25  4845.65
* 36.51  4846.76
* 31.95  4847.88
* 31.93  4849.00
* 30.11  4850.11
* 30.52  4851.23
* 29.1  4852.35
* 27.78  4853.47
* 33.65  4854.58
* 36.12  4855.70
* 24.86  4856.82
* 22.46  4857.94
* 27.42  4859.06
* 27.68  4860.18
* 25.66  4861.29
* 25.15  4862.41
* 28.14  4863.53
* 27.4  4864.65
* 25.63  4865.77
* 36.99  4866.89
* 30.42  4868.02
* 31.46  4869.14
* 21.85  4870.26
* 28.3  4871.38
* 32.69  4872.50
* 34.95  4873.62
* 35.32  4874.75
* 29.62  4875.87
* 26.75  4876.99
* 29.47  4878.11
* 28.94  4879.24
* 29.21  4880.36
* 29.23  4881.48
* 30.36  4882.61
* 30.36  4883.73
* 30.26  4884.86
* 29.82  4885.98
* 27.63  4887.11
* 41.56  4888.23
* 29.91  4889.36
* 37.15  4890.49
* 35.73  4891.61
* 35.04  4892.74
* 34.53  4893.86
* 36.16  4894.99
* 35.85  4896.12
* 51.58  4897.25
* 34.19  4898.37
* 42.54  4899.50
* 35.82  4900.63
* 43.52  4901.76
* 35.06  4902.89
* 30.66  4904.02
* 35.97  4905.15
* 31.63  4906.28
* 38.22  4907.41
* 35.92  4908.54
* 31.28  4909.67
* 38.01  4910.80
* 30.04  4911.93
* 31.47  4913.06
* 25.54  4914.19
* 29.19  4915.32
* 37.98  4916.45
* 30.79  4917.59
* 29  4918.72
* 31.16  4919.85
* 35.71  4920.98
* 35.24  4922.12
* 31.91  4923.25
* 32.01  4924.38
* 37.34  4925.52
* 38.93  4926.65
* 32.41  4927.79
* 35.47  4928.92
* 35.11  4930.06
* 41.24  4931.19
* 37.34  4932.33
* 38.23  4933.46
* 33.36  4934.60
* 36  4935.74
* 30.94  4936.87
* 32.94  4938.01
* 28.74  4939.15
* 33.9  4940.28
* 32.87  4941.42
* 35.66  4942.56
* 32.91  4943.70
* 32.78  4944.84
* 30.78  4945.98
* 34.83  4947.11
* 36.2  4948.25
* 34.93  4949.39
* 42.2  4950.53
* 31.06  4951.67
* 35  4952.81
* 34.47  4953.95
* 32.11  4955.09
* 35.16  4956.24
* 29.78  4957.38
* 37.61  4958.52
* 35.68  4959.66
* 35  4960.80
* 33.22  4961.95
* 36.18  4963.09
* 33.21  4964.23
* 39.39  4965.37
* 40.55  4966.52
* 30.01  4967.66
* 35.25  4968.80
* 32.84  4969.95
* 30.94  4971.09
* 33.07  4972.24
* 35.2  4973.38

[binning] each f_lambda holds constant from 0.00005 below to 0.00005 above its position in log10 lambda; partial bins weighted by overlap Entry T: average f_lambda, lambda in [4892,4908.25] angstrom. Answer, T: 37.1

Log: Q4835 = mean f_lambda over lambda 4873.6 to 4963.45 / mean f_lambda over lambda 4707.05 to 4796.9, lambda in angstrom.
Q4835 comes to 1.02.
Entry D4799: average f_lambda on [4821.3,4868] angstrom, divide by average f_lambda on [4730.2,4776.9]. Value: 0.91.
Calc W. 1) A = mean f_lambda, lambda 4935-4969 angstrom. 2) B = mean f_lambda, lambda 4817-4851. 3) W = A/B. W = 1.0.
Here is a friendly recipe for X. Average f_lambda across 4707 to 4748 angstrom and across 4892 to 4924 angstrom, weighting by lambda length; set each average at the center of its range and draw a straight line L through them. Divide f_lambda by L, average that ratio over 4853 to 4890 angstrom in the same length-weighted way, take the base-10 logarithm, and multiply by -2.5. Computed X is 0.16 mag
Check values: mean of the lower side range 32.7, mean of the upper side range 34.8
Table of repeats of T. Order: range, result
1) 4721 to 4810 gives 33.7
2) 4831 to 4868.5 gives 30.5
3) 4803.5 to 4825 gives 33.4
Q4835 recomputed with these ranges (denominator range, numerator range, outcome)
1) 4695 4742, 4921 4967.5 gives 1.08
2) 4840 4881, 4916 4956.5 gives 1.15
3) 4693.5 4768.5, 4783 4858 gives 1.00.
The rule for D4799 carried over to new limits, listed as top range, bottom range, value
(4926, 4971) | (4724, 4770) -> 1.02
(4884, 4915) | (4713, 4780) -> 1.04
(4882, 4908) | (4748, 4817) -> 1.05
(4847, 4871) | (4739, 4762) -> 0.83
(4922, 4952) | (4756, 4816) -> 1.04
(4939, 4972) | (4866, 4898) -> 1.06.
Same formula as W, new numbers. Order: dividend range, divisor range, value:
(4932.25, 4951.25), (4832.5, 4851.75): 1.09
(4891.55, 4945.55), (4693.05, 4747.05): 1.07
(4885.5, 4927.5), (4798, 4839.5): 1.03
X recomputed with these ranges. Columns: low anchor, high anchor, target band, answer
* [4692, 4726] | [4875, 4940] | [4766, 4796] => -0.04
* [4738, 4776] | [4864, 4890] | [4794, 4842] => -0.04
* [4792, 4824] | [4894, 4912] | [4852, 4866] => 0.26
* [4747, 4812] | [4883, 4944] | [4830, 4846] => 0.06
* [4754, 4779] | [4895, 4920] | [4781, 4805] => 0.01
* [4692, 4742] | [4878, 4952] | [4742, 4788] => -0.05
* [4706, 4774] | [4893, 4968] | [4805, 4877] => 0.08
